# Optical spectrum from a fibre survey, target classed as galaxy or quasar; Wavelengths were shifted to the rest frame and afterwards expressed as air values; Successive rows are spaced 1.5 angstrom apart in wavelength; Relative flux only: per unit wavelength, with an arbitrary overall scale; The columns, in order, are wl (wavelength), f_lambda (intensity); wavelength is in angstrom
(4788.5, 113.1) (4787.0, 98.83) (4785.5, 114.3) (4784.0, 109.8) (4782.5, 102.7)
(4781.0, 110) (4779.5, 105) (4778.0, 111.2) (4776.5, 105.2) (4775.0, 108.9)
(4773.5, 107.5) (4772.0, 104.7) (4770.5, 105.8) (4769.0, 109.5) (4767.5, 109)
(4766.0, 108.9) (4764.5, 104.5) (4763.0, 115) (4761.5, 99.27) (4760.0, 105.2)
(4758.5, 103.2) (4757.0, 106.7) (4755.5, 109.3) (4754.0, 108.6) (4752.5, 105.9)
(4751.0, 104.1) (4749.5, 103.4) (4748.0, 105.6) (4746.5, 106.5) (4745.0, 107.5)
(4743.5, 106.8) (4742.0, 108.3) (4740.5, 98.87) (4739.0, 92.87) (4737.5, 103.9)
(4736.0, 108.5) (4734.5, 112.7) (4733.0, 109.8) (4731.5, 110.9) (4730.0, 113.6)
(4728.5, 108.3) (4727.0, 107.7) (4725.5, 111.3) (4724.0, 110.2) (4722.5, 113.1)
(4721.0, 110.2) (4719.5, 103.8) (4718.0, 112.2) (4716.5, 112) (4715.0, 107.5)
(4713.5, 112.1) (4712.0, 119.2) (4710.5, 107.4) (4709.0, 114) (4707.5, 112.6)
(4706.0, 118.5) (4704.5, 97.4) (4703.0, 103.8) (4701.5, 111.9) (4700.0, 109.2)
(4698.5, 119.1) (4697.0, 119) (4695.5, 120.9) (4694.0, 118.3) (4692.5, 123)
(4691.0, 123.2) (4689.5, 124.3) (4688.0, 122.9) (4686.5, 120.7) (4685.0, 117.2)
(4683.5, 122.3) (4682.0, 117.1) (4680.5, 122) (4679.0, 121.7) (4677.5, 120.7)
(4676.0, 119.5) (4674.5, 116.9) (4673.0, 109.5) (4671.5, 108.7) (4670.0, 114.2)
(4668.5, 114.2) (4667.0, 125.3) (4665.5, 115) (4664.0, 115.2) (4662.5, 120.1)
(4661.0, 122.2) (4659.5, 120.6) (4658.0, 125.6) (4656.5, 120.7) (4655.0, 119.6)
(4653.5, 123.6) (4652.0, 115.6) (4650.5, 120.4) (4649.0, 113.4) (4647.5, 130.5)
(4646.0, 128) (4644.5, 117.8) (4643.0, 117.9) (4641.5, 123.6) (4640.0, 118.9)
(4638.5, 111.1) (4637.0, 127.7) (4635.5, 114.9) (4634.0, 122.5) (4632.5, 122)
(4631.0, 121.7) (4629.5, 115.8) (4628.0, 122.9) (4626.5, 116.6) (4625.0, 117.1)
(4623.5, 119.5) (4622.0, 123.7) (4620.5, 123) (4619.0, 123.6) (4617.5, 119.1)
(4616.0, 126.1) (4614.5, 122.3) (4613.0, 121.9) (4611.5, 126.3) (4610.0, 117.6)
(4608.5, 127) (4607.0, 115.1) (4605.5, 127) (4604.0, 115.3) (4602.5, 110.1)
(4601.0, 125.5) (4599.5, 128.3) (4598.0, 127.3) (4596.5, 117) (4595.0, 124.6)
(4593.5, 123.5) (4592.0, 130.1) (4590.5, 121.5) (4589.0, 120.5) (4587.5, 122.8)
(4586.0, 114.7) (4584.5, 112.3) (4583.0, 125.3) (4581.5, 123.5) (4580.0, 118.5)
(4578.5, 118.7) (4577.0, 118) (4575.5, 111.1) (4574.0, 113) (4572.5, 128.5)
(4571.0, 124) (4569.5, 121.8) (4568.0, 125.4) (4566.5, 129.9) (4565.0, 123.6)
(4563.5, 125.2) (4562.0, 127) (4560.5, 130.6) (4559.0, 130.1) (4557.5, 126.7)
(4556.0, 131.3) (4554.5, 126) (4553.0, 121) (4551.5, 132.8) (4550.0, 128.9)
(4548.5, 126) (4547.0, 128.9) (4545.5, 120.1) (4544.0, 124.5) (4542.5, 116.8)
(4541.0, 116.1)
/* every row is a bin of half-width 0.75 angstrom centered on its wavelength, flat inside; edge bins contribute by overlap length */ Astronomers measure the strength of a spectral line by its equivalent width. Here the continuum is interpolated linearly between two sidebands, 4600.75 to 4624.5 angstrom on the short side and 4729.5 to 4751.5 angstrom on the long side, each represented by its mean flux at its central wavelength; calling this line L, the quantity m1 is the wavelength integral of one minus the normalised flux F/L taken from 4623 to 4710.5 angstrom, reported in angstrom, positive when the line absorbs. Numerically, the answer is -2.6 angstrom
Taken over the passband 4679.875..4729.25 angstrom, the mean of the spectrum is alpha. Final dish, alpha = 114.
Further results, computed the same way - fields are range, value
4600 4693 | 120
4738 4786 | 106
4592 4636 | 121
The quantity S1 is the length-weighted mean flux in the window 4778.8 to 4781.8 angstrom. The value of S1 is 107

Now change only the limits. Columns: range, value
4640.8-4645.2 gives 120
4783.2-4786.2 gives 112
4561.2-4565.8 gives 125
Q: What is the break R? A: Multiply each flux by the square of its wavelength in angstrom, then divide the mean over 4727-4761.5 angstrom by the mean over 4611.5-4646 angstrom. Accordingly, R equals 0.92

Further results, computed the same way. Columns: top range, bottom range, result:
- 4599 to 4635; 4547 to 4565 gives 0.97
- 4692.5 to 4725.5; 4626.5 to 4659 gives 0.96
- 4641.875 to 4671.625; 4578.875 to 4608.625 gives 1.01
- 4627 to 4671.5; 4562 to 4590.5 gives 1.02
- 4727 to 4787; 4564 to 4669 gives 0.94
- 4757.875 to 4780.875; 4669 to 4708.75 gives 0.95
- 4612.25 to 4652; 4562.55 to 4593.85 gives 1.02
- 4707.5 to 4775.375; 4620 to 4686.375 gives 0.94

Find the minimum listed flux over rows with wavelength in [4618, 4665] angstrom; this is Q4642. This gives 111.1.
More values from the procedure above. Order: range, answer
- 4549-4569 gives 121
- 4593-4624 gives 110.1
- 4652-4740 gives 92.87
